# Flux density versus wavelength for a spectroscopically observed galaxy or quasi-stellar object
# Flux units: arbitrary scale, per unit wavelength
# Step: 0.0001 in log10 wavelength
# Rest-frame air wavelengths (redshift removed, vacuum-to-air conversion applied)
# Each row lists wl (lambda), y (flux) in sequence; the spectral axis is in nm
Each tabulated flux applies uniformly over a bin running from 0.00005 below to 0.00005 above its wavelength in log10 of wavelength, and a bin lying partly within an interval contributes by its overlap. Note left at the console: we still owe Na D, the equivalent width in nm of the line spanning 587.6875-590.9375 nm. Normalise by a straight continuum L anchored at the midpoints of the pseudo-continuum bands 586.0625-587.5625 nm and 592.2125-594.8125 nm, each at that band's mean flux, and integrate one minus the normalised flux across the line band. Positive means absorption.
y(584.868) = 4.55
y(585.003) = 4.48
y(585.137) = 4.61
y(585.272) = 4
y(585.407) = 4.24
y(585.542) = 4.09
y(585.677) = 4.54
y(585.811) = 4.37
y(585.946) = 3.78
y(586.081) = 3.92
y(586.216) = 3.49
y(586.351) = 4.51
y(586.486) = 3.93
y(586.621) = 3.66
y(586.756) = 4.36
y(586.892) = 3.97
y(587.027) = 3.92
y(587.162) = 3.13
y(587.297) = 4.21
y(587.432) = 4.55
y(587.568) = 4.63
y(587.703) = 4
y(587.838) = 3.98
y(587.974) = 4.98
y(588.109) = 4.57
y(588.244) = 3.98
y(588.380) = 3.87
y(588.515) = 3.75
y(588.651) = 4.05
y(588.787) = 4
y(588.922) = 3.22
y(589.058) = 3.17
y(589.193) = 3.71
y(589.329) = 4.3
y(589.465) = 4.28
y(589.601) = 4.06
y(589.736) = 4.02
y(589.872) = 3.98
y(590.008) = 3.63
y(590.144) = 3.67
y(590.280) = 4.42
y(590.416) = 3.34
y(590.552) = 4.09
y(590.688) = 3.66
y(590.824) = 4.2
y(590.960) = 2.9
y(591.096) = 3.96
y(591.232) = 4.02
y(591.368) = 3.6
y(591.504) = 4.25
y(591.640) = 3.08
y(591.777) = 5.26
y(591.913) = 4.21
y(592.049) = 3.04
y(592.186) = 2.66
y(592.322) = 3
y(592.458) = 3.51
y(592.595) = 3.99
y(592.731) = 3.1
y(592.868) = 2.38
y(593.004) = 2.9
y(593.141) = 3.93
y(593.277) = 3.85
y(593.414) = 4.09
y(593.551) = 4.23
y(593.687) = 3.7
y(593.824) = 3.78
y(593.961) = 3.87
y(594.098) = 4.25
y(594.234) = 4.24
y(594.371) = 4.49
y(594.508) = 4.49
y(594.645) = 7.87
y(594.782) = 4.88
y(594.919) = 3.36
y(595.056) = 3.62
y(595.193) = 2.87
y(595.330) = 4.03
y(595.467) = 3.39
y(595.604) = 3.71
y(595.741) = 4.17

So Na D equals 0.05 nm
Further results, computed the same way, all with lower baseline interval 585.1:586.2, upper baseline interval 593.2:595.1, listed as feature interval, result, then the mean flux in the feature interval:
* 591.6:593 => 0.29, 3.41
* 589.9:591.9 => 0.19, 3.87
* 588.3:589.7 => 0.13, 3.85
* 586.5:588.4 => 0.03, 4.13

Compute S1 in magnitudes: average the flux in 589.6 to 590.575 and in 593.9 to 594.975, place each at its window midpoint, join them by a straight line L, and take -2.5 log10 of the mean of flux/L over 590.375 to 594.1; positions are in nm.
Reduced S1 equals 0.17 mag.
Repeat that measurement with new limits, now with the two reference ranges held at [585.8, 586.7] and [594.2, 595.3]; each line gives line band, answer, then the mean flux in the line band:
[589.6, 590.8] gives 0.08 mag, 3.88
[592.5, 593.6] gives 0.23 mag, 3.54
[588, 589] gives 0.03 mag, 3.96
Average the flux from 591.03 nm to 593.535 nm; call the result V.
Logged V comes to 3.61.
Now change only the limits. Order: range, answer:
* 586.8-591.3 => 3.95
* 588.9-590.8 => 3.85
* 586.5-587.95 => 4.06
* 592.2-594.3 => 3.63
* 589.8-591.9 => 3.88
